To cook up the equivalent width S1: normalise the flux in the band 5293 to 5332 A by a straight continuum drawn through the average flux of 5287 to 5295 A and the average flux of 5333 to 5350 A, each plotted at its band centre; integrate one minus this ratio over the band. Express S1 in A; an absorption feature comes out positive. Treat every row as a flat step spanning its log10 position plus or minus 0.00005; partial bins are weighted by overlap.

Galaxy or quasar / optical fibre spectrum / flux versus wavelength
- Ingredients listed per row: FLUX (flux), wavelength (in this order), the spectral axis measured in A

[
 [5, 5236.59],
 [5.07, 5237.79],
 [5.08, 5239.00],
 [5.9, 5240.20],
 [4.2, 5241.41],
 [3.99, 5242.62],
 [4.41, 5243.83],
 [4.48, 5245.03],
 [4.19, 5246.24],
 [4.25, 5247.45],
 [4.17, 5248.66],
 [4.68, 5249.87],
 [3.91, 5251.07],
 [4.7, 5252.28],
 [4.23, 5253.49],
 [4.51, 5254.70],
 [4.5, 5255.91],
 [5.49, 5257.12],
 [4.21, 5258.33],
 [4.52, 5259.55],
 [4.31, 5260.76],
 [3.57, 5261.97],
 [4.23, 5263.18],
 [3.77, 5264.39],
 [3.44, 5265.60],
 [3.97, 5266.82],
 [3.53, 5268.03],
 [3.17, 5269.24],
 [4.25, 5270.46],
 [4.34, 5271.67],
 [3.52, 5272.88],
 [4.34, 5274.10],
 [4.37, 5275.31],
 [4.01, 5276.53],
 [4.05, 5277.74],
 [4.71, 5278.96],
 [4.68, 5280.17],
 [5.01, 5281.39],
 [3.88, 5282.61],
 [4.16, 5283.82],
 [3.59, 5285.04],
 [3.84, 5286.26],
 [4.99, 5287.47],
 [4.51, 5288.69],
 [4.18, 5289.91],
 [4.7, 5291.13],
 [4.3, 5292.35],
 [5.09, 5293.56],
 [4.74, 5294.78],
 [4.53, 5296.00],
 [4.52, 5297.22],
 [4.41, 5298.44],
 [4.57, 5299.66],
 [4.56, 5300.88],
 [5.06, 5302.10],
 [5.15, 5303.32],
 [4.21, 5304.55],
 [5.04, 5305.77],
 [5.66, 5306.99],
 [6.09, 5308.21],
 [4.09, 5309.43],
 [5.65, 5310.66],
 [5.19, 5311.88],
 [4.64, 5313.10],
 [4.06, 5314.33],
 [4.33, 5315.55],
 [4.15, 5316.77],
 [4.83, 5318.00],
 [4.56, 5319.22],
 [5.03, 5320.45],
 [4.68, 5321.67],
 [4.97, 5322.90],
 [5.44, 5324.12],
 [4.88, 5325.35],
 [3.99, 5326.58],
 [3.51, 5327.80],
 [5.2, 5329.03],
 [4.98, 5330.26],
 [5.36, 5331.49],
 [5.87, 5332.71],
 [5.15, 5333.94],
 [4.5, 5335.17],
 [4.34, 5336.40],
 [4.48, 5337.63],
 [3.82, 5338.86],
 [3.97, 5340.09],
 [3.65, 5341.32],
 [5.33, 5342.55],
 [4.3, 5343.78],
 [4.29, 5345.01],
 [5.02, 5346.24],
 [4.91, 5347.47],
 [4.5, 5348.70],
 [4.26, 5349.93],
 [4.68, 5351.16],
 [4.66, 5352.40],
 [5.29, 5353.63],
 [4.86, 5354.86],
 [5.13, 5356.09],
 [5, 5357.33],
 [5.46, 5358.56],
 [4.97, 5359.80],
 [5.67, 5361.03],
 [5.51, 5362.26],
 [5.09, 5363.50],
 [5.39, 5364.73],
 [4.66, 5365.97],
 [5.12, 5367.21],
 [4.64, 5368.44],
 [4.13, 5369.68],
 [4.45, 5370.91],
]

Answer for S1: -1.8 A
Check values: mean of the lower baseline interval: 4.63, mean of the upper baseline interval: 4.5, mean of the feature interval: 4.78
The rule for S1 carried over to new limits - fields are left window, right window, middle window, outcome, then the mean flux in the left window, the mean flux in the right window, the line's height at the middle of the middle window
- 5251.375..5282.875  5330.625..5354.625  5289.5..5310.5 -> -1.8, 4.2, 4.66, 4.4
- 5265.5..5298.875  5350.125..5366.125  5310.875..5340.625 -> 0.3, 4.26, 5.1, 4.74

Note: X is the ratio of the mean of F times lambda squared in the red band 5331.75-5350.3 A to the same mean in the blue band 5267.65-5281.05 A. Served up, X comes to 1.14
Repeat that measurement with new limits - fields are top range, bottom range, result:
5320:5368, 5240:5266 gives 1.15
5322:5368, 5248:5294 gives 1.17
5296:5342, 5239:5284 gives 1.13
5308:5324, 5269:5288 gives 1.15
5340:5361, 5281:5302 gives 1.09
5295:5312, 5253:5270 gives 1.21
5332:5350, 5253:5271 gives 1.15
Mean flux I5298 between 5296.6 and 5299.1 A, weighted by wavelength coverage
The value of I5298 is 4.47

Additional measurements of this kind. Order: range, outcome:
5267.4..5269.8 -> 3.37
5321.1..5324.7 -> 5.03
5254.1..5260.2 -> 4.64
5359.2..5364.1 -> 5.32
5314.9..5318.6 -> 4.43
